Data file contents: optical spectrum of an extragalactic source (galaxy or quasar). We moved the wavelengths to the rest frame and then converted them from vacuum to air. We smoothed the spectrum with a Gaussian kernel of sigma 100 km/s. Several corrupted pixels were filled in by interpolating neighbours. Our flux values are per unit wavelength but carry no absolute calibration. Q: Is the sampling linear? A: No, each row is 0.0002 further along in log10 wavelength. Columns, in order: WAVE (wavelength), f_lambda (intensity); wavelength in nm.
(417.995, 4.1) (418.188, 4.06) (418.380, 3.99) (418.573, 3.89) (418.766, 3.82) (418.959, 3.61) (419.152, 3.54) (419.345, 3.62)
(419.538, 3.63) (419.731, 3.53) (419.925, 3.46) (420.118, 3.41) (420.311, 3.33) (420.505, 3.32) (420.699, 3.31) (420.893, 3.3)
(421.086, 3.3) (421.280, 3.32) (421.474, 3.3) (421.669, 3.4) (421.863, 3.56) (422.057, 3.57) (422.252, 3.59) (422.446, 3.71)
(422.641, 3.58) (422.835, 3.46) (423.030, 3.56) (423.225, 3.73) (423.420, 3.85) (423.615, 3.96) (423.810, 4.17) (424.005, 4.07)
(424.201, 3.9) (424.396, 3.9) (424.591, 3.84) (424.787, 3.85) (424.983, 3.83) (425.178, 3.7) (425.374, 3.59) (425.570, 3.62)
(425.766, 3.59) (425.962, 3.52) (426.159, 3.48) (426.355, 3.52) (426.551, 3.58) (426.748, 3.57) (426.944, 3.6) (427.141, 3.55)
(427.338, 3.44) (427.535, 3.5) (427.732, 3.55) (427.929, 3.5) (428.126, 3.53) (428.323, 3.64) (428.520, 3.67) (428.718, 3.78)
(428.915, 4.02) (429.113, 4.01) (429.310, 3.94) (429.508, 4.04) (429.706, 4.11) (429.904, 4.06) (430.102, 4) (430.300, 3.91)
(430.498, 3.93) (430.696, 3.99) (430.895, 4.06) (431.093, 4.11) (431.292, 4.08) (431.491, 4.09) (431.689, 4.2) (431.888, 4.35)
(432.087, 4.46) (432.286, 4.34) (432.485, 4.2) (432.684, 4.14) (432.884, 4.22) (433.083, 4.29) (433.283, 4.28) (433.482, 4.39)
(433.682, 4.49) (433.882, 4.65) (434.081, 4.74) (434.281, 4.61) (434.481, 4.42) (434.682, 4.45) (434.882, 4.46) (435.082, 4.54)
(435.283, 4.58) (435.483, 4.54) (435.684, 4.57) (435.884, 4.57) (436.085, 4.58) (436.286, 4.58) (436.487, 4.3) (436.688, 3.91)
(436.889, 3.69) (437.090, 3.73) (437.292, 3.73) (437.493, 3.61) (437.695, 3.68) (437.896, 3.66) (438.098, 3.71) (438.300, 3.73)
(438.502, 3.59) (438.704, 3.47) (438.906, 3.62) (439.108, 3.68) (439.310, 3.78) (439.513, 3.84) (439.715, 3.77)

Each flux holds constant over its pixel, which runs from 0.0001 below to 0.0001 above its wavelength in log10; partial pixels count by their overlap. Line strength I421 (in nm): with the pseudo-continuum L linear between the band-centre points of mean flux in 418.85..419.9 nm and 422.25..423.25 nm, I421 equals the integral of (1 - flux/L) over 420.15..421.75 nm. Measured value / 0.12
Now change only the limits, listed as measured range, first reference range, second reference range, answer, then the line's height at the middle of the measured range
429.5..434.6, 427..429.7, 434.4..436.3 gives -0.12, 4.15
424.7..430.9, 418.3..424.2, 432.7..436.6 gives 0.45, 4.03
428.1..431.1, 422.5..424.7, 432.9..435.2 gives 0.19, 4.2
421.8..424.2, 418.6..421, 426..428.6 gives -0.15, 3.52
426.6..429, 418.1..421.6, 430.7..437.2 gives 0.22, 3.98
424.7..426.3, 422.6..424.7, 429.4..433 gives 0.11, 3.9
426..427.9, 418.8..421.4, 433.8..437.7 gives 0.15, 3.82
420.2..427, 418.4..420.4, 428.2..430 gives 0.22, 3.74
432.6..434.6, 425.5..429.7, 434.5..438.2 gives -0.21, 4.01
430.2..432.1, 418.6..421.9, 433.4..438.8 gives -0.07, 3.96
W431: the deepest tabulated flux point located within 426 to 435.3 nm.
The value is 3.44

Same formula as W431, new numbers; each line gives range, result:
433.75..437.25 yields 3.69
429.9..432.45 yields 3.91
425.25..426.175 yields 3.48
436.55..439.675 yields 3.47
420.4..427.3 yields 3.3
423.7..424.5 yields 3.9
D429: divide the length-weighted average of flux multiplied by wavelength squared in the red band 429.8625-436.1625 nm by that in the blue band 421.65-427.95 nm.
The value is 1.23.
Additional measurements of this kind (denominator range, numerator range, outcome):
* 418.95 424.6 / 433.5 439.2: 1.23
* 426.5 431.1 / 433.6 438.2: 1.16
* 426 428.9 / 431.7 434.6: 1.26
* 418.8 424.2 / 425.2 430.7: 1.07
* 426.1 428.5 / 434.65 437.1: 1.28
